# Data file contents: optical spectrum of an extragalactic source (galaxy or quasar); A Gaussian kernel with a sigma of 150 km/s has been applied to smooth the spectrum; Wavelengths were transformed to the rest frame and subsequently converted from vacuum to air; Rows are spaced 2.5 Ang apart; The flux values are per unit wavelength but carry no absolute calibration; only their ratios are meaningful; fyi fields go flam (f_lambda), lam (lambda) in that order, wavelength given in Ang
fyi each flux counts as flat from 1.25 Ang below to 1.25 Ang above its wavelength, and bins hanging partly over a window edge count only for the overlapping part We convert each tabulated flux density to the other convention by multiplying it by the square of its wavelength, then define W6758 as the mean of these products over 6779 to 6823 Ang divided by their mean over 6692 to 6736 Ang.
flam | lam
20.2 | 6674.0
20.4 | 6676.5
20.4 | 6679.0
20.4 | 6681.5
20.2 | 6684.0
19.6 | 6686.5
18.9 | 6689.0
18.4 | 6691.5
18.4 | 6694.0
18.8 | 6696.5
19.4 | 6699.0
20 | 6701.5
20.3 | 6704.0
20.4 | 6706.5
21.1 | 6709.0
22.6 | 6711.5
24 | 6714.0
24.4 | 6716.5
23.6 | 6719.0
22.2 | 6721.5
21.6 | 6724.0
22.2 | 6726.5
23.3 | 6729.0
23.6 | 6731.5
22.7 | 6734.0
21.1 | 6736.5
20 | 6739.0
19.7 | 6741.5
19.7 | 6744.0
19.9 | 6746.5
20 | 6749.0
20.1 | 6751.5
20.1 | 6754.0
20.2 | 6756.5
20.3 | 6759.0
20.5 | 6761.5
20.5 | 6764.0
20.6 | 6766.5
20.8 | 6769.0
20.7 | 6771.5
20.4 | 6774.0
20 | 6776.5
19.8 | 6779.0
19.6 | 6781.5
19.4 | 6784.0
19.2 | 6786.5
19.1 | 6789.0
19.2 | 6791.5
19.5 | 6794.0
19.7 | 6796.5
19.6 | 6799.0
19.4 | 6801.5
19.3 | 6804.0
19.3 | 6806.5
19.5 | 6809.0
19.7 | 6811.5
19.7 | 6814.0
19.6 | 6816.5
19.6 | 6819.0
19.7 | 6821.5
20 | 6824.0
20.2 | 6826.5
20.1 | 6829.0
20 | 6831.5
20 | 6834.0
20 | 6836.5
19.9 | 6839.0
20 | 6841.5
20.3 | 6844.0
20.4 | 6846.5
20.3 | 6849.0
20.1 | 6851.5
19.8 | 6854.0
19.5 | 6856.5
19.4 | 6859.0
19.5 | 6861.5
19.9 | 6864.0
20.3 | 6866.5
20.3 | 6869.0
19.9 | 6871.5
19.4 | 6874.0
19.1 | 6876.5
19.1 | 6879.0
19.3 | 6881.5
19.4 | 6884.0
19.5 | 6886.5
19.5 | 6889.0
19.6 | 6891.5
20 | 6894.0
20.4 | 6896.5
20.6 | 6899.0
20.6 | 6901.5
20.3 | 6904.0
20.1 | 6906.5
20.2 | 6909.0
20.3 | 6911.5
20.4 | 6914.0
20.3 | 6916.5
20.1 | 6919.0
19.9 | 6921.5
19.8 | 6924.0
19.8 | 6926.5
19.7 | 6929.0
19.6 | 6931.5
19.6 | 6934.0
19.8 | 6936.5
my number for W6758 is 0.92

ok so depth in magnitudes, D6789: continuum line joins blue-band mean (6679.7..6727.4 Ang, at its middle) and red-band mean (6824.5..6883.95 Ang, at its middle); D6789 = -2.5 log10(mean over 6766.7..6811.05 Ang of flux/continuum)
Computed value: 0.03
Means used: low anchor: 20.9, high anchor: 19.9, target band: 19.7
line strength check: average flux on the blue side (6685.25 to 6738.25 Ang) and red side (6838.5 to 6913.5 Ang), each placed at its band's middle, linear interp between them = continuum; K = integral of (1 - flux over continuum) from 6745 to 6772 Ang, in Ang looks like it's 0.7 Ang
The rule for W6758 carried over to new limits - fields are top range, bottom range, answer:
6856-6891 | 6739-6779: 1.00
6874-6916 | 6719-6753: 0.98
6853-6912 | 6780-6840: 1.03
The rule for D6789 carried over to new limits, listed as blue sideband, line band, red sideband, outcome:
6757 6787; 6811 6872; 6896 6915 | 0.018 mag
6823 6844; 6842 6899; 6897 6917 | 0.022 mag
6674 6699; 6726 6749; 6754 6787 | -0.071 mag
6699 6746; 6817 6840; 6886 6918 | 0.046 mag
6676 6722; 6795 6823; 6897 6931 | 0.047 mag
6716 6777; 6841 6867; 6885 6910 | 0.023 mag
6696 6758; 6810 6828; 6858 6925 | 0.039 mag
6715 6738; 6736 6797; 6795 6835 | 0.071 mag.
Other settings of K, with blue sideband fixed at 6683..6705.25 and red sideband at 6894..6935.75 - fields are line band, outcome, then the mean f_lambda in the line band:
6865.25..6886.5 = 0.4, 19.6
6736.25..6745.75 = -0.3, 20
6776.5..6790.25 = 0.1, 19.5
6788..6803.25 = 0.2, 19.4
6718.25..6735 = -2.8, 22.7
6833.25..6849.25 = -0.2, 20.1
